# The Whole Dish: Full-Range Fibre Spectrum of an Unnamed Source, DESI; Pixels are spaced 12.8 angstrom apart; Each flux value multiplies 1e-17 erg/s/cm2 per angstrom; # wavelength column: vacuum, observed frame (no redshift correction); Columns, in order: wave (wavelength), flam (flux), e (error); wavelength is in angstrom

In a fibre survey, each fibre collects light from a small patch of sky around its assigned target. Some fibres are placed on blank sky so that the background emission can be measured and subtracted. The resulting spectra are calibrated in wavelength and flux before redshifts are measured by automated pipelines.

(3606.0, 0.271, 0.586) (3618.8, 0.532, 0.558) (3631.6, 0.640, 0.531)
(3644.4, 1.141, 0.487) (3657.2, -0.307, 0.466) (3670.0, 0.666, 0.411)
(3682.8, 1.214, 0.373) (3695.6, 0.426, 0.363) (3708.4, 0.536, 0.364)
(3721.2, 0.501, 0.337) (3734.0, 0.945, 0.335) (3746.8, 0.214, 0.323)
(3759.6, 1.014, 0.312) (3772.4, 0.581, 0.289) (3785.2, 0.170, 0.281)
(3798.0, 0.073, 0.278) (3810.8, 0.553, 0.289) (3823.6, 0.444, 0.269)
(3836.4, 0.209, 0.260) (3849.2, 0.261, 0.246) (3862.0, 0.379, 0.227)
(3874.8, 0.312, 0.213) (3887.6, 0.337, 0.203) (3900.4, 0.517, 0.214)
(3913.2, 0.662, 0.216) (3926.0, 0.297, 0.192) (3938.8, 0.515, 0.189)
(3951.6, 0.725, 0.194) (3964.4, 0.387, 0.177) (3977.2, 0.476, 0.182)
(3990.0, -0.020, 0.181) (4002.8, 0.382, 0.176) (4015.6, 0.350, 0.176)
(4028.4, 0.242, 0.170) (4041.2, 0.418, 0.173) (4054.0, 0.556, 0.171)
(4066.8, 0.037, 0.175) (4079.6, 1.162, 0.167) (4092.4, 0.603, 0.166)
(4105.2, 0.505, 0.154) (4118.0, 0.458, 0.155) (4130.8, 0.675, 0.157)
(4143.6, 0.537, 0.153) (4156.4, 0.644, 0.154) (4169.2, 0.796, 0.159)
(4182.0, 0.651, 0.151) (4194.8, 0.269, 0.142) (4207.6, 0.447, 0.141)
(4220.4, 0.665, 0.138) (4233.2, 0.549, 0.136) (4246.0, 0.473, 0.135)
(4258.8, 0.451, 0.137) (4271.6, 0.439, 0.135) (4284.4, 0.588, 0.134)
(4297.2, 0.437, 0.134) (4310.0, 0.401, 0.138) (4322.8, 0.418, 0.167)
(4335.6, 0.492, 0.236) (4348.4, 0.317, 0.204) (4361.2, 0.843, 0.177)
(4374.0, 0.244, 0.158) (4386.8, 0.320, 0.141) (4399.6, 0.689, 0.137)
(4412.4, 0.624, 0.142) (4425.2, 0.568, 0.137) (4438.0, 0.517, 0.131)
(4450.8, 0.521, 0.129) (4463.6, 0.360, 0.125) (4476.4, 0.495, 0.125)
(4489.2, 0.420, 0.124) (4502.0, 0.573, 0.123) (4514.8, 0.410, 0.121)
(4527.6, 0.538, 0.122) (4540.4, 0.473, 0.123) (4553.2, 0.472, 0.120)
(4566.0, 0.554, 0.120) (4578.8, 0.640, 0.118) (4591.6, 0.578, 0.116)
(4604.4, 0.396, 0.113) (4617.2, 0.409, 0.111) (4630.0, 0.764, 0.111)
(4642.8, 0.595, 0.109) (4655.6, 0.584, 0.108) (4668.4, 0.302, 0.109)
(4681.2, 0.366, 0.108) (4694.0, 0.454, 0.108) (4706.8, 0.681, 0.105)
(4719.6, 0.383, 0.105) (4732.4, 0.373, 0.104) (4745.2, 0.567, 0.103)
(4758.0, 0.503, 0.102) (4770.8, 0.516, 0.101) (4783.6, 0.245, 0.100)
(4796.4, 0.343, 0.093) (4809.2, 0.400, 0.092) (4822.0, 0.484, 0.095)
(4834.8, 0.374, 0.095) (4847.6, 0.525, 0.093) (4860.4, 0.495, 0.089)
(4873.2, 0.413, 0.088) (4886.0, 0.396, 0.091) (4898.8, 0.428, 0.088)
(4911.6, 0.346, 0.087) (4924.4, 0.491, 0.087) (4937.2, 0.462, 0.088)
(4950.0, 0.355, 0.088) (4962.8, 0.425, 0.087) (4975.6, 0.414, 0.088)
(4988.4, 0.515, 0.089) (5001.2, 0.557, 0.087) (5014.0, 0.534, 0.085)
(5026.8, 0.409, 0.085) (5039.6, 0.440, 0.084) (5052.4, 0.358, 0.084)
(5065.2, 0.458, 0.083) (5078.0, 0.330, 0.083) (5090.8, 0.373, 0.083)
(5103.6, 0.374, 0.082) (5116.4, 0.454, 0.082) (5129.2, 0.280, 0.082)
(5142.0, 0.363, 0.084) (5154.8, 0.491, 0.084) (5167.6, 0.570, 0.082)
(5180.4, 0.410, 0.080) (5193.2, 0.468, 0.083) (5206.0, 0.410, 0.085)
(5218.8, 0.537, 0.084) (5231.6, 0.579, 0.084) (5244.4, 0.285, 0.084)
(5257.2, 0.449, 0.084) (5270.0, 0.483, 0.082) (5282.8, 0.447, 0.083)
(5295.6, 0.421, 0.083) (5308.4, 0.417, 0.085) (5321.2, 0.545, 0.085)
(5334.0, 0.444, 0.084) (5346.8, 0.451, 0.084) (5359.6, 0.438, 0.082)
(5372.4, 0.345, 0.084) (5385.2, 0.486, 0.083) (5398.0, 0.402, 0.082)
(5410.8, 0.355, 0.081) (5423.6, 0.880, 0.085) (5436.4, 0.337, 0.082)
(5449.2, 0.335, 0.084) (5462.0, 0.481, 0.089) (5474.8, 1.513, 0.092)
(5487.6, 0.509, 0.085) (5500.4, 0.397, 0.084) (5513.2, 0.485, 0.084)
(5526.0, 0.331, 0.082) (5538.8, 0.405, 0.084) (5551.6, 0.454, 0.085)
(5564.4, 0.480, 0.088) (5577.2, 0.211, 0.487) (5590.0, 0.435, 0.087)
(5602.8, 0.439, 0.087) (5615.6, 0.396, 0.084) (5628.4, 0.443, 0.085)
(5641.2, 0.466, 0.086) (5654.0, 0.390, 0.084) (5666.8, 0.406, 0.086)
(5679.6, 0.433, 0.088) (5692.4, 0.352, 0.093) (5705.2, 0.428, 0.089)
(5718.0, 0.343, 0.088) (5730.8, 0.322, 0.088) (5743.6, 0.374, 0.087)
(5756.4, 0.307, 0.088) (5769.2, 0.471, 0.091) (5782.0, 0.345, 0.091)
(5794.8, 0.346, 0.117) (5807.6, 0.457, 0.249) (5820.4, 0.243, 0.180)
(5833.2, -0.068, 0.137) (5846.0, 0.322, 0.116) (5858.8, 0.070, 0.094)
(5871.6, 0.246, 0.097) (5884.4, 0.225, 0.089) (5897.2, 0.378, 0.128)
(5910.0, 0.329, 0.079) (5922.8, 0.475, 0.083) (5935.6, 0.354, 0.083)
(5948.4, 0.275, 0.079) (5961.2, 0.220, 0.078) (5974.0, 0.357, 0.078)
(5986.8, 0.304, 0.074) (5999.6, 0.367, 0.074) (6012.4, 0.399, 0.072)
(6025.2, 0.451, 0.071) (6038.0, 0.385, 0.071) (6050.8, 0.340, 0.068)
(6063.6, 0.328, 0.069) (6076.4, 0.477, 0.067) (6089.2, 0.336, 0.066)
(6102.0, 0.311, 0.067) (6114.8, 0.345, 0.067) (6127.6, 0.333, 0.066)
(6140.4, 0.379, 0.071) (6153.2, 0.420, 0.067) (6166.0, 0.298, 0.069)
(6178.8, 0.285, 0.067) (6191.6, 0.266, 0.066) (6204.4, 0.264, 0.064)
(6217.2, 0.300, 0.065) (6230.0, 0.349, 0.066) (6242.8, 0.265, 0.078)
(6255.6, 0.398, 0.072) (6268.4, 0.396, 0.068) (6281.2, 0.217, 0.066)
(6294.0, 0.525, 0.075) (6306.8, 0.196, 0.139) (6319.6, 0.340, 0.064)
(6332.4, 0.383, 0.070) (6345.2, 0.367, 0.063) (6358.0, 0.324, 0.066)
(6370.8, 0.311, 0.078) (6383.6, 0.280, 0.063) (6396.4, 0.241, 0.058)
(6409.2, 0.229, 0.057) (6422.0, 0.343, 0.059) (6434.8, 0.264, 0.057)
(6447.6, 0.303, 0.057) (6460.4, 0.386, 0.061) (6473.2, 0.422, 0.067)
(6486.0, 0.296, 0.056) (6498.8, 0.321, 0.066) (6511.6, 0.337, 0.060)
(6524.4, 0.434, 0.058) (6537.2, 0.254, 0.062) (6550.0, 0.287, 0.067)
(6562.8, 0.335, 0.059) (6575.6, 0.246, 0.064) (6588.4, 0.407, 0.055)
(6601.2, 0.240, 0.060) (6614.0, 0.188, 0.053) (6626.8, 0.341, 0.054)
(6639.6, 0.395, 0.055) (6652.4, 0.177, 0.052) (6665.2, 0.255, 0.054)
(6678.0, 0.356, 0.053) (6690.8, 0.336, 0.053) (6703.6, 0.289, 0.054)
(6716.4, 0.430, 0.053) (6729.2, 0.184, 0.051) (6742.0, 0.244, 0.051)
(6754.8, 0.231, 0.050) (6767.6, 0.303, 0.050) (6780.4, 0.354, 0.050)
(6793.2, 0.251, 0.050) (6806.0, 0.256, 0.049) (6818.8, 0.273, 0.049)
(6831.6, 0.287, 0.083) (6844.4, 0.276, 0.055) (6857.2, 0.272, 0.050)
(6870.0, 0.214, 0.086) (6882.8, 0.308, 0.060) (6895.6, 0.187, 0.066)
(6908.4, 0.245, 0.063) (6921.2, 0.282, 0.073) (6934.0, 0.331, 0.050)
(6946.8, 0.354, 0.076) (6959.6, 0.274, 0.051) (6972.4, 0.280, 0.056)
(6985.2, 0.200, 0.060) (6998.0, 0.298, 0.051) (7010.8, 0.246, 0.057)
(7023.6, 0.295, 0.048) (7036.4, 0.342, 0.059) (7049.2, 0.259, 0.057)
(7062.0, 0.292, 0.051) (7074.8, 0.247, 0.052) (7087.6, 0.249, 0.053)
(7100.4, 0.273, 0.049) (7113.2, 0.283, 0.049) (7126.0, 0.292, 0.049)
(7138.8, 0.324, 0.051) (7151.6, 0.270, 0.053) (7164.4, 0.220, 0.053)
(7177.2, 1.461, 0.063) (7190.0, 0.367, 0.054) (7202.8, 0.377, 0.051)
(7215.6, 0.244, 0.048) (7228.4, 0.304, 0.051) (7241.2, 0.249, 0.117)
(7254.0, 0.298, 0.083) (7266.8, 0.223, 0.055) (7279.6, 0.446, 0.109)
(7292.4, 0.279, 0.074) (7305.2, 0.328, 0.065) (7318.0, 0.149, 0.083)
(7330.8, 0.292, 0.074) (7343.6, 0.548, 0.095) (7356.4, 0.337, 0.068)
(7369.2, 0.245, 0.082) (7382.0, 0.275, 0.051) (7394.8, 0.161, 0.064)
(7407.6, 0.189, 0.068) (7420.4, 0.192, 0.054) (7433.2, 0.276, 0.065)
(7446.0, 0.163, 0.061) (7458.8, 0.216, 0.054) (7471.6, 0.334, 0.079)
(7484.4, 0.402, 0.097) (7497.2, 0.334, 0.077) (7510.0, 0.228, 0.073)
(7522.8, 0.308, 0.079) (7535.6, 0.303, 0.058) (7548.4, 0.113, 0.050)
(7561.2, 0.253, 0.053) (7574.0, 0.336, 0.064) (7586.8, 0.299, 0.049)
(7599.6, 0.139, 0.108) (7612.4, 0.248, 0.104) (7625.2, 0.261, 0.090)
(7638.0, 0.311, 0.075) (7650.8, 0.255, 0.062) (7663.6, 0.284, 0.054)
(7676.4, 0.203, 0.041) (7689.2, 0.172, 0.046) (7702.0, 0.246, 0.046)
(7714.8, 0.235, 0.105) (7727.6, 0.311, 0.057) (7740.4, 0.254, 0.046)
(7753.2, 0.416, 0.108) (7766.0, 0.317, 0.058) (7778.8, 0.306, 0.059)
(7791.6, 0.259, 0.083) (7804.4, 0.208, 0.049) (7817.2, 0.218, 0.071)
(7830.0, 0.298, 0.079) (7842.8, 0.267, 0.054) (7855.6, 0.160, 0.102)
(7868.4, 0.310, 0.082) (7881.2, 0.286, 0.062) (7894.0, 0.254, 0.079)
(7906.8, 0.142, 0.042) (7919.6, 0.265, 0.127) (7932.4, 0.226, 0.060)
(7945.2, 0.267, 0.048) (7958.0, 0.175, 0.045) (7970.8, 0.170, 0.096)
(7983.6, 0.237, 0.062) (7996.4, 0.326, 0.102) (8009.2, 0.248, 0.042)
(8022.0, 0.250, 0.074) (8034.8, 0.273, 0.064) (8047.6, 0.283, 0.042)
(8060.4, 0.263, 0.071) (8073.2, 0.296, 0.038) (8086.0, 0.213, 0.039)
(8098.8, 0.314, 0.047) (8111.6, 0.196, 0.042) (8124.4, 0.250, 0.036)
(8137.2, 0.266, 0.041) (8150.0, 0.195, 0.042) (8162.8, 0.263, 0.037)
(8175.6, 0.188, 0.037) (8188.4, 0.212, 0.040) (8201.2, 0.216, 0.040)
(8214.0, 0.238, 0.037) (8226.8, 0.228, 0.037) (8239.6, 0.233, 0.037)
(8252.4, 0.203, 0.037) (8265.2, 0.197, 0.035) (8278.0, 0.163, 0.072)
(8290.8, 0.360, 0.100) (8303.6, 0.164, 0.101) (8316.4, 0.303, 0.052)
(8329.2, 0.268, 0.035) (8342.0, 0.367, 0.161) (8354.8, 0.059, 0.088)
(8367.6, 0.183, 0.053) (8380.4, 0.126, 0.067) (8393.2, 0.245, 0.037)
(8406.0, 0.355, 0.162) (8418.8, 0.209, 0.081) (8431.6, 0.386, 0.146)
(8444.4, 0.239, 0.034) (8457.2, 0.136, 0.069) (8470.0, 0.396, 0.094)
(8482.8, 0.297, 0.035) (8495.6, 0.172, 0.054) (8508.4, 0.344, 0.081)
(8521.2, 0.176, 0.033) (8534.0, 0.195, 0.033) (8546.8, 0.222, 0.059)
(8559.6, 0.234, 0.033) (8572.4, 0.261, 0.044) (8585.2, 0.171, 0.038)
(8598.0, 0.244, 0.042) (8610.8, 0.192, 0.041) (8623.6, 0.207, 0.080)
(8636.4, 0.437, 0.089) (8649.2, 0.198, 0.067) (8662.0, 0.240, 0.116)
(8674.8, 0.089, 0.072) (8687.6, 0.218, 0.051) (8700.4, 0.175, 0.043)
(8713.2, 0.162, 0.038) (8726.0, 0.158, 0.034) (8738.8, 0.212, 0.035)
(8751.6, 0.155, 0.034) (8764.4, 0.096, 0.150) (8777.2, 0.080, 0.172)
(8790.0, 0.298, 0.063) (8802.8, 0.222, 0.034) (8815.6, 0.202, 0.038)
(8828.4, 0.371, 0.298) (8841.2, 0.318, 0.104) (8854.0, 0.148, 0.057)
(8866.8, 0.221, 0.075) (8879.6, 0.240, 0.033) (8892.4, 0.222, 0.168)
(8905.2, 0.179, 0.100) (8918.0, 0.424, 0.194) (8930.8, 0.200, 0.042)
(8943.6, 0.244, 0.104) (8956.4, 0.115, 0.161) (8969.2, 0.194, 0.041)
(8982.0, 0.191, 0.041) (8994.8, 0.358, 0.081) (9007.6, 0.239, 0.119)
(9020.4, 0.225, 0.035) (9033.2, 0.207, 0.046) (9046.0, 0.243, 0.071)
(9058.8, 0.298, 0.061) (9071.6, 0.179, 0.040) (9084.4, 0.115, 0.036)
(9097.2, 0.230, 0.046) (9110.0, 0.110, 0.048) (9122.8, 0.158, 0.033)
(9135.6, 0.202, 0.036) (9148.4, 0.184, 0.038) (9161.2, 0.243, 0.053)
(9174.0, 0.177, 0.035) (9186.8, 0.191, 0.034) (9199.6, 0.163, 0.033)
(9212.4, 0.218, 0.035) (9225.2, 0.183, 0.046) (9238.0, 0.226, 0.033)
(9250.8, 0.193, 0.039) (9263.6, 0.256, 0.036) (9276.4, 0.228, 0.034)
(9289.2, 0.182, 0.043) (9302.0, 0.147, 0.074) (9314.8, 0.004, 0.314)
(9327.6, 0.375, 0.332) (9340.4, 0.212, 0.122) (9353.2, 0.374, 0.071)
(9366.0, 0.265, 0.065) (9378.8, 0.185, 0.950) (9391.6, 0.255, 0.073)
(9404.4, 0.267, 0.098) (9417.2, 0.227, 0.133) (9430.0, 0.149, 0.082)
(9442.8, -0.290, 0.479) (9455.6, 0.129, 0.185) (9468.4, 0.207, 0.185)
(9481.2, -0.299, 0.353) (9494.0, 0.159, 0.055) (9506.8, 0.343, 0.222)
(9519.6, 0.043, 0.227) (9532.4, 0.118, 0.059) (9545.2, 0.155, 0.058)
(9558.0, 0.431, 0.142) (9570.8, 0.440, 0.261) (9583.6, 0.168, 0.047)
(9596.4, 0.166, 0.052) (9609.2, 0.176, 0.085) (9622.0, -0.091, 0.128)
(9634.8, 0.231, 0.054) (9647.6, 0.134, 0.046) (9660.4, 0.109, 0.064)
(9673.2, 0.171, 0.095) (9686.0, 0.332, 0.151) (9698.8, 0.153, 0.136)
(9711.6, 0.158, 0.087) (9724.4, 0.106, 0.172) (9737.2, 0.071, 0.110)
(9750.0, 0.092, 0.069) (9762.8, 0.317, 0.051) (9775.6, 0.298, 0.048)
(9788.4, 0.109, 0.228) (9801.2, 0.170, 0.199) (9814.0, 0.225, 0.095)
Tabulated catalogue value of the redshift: 0.09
